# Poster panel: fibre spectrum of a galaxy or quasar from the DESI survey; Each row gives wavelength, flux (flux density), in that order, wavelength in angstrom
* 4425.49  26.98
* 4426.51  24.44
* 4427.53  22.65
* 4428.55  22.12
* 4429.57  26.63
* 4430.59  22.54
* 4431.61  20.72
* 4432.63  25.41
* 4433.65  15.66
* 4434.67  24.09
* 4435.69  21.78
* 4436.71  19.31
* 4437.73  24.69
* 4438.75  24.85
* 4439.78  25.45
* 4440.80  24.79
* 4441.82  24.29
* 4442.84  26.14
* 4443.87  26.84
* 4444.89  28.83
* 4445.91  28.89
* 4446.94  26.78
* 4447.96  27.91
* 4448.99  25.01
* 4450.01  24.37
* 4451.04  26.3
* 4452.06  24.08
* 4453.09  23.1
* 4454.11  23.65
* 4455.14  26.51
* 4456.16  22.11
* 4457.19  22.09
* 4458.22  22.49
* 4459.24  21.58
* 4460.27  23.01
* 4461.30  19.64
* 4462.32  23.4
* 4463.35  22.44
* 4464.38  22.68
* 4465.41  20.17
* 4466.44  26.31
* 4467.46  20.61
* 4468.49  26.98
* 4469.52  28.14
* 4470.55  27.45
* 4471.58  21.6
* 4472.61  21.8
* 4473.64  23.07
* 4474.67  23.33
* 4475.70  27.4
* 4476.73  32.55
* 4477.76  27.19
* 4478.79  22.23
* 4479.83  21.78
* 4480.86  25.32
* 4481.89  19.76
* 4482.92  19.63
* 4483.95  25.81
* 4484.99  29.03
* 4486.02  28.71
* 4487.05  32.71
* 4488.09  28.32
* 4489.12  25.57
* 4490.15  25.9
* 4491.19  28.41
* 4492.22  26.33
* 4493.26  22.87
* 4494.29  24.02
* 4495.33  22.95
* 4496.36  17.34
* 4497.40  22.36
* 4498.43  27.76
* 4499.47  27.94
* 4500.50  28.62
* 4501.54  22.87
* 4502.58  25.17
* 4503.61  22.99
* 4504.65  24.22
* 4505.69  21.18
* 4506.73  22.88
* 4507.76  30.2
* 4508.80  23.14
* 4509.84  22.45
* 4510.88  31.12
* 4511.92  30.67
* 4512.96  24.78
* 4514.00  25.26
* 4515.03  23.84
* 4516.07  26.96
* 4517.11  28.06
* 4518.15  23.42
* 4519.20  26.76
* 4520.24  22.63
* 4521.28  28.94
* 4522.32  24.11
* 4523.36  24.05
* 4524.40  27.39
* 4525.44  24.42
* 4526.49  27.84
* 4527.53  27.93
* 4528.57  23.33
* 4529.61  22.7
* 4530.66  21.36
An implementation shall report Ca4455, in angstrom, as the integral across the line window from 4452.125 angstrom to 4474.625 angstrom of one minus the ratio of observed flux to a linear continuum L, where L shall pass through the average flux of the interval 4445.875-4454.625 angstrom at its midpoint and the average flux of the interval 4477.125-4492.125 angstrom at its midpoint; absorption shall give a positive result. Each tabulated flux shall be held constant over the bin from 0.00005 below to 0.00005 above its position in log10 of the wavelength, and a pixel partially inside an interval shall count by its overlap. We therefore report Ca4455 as 2.0 angstrom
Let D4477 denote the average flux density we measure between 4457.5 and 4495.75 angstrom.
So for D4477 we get 24.6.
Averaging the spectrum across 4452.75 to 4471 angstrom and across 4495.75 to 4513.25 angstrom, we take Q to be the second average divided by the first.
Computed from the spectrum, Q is 1.1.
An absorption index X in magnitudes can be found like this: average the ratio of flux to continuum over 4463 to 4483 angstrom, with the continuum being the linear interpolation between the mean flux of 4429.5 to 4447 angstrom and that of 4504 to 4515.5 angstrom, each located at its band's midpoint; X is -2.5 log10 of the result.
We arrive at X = 0.03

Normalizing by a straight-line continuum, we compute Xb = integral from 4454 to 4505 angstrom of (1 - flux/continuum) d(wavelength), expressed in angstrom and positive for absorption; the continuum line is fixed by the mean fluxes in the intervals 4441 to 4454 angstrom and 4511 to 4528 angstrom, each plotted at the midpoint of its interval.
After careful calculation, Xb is 3.0 angstrom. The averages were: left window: 25.9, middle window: 24.5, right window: 26.2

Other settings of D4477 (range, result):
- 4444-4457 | 25.6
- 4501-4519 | 25.3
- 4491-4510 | 24.4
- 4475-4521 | 25.4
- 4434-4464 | 24.2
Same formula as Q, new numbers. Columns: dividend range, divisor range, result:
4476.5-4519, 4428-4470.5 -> 1.06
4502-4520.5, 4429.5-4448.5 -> 1.04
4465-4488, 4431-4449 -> 1.03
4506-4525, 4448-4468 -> 1.11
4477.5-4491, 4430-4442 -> 1.12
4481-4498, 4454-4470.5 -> 1.07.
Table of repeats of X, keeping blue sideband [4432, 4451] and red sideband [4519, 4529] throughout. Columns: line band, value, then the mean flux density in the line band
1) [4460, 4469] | 0.101 mag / 22.8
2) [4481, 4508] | 0.013 mag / 25.1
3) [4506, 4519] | -0.017 mag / 26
